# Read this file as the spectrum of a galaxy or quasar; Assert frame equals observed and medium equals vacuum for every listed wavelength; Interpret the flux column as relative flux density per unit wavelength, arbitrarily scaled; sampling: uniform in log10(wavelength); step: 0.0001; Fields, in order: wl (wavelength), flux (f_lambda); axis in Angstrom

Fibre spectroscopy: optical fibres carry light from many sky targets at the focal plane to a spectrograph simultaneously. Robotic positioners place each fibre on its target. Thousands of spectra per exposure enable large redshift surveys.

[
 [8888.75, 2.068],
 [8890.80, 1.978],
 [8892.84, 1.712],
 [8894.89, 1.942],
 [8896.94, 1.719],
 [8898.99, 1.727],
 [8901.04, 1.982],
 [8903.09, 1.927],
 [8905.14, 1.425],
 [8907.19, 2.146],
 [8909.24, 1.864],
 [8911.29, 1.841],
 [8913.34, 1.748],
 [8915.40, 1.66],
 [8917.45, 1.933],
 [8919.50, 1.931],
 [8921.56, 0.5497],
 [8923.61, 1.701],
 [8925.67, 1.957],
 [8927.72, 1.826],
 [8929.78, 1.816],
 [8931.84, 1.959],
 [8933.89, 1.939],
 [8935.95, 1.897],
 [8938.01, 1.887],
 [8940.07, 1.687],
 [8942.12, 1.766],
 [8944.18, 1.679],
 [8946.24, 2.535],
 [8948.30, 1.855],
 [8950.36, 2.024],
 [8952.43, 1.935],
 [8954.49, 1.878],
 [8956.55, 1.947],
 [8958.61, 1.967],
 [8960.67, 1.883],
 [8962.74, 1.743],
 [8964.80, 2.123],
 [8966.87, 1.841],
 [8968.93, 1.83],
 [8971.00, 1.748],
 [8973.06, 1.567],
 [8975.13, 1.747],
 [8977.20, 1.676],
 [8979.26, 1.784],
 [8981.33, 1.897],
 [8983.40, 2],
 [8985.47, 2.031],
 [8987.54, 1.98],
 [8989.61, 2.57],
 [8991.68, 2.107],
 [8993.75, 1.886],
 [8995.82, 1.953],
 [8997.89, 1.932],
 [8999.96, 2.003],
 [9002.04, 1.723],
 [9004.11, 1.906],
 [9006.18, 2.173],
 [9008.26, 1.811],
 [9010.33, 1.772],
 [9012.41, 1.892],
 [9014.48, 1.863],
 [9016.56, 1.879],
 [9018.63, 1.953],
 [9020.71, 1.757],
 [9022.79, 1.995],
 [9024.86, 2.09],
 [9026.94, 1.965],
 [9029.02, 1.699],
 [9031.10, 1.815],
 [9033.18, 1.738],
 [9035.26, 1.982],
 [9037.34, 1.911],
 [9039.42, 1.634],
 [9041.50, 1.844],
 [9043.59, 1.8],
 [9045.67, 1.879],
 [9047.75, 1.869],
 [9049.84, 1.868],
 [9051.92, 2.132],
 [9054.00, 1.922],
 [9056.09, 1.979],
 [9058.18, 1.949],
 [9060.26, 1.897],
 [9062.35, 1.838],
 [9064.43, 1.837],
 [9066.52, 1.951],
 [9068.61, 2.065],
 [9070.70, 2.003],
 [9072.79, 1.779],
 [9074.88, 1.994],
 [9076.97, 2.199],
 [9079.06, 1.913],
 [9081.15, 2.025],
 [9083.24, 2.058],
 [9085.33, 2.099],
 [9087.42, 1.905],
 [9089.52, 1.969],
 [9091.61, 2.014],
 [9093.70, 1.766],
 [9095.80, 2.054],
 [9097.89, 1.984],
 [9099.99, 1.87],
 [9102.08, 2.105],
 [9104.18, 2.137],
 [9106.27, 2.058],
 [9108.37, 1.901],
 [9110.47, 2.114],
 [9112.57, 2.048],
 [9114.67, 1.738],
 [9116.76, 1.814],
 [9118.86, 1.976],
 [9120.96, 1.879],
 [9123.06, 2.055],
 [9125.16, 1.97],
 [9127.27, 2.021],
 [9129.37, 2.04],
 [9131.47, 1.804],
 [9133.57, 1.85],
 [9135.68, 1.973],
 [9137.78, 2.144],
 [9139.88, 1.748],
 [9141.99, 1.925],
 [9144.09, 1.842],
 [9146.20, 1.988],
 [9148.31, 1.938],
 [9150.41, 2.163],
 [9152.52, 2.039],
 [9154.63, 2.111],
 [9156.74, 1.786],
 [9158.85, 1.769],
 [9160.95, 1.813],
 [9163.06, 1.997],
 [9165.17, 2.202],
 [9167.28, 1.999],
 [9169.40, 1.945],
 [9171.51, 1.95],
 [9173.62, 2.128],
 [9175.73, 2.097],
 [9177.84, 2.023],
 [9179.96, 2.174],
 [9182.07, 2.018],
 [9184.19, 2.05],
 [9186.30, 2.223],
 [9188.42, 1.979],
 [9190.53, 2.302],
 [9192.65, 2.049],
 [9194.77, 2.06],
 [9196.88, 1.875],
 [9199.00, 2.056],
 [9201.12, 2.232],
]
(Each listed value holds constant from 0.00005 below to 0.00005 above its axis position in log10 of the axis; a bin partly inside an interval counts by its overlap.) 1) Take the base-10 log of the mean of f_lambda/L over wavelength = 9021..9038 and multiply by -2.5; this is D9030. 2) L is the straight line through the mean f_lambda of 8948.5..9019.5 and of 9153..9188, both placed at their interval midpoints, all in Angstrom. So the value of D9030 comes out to 0.03 mag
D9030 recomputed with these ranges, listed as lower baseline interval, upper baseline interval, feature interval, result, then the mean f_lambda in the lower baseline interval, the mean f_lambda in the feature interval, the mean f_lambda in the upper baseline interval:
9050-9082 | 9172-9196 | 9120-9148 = 0.05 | 1.96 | 1.94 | 2.1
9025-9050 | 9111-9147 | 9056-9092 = -0.05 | 1.84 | 1.97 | 1.93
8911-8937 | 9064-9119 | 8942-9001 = -0.07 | 1.75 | 1.93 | 1.98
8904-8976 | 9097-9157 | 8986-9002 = -0.10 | 1.82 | 2.04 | 1.97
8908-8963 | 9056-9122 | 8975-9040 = -0.01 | 1.83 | 1.91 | 1.97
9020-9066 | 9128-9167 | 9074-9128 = -0.04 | 1.88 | 1.99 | 1.95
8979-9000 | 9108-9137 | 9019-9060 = 0.06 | 2.02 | 1.89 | 1.94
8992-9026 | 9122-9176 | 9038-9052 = 0.05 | 1.92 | 1.84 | 1.97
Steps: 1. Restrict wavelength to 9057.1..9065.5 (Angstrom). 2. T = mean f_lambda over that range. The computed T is 1.88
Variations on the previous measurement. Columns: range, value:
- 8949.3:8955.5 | 1.94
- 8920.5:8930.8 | 1.57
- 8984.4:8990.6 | 2.19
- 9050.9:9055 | 2.03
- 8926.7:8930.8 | 1.82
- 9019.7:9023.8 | 1.87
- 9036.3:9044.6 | 1.8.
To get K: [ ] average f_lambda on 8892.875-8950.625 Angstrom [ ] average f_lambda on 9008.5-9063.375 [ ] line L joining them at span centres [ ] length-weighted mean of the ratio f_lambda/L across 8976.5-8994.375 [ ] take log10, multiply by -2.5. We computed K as -0.08 mag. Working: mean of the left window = 1.81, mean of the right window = 1.88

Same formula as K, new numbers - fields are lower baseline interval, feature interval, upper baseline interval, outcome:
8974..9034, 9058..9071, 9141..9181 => 0.01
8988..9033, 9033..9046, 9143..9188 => 0.07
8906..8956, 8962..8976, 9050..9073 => 0.04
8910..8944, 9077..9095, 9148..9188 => -0.03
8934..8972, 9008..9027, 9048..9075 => 0.01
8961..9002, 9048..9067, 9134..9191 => 0.01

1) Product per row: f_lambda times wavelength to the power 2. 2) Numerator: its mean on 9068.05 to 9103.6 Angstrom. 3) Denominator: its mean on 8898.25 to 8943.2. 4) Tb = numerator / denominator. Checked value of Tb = 1.16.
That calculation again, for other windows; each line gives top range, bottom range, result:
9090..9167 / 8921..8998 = 1.08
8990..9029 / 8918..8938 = 1.13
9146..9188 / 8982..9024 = 1.07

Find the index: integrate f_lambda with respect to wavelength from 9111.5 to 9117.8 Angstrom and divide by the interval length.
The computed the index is 1.87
